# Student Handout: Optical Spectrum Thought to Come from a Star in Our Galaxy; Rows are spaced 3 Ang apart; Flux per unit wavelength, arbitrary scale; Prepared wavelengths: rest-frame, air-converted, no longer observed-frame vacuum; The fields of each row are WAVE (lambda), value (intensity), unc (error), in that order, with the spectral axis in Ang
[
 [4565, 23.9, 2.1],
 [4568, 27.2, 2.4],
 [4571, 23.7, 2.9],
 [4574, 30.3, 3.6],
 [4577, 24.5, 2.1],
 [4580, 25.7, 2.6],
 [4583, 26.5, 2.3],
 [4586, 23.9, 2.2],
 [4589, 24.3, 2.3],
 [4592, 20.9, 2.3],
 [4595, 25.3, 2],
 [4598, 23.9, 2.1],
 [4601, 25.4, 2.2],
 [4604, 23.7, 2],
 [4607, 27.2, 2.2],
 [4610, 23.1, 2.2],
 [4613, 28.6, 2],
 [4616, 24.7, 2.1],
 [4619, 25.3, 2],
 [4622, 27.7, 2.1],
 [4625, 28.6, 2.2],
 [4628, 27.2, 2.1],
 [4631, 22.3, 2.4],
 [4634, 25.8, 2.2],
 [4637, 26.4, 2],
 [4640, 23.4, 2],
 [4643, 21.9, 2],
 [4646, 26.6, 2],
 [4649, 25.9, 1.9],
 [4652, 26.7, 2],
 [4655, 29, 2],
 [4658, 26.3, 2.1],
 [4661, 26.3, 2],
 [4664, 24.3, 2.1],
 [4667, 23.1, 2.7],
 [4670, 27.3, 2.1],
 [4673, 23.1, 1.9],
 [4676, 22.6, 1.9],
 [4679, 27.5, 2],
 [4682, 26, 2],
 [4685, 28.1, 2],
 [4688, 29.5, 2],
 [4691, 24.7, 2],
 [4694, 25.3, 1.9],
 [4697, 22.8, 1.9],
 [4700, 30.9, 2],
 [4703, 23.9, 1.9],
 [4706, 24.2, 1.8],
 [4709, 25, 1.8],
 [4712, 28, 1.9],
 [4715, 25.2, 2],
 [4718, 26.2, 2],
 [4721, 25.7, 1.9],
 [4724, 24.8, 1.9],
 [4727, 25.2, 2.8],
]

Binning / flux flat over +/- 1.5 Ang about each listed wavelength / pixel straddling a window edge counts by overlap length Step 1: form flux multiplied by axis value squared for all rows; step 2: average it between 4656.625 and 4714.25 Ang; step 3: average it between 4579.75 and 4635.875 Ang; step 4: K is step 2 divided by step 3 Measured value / 1.1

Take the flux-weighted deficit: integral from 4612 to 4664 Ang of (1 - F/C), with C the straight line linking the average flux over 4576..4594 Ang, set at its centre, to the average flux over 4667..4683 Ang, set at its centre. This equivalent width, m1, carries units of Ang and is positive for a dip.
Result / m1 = -2.5 Ang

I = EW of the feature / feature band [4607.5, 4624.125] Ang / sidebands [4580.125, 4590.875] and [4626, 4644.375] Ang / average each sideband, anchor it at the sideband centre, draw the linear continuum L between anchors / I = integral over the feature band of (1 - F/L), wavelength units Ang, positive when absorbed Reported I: -0.9 Ang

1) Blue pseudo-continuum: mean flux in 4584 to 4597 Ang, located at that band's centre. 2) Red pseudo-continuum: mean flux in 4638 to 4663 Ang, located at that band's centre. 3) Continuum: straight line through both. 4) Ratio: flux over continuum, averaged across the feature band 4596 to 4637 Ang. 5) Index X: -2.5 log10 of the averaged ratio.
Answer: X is -0.05 mag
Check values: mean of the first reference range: 23.7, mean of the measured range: 25.7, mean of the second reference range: 25.7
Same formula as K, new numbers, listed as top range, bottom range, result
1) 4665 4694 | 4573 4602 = 1.07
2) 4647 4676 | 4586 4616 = 1.07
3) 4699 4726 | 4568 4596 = 1.09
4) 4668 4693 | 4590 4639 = 1.06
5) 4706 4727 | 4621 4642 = 1.03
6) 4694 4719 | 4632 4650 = 1.06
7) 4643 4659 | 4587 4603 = 1.13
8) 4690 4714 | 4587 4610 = 1.10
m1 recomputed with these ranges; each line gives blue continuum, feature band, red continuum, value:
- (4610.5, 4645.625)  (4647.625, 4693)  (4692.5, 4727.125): -0.7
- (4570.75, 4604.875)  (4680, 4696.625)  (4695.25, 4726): -0.6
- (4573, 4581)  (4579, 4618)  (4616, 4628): 2.8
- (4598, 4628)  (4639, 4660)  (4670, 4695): 0.2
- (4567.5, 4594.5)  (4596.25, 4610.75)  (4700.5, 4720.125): 0.3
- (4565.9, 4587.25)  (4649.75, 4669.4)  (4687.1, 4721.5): -0.1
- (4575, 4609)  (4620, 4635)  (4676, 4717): -0.7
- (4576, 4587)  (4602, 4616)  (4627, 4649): -0.3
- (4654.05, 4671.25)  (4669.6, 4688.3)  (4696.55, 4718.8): -0.1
